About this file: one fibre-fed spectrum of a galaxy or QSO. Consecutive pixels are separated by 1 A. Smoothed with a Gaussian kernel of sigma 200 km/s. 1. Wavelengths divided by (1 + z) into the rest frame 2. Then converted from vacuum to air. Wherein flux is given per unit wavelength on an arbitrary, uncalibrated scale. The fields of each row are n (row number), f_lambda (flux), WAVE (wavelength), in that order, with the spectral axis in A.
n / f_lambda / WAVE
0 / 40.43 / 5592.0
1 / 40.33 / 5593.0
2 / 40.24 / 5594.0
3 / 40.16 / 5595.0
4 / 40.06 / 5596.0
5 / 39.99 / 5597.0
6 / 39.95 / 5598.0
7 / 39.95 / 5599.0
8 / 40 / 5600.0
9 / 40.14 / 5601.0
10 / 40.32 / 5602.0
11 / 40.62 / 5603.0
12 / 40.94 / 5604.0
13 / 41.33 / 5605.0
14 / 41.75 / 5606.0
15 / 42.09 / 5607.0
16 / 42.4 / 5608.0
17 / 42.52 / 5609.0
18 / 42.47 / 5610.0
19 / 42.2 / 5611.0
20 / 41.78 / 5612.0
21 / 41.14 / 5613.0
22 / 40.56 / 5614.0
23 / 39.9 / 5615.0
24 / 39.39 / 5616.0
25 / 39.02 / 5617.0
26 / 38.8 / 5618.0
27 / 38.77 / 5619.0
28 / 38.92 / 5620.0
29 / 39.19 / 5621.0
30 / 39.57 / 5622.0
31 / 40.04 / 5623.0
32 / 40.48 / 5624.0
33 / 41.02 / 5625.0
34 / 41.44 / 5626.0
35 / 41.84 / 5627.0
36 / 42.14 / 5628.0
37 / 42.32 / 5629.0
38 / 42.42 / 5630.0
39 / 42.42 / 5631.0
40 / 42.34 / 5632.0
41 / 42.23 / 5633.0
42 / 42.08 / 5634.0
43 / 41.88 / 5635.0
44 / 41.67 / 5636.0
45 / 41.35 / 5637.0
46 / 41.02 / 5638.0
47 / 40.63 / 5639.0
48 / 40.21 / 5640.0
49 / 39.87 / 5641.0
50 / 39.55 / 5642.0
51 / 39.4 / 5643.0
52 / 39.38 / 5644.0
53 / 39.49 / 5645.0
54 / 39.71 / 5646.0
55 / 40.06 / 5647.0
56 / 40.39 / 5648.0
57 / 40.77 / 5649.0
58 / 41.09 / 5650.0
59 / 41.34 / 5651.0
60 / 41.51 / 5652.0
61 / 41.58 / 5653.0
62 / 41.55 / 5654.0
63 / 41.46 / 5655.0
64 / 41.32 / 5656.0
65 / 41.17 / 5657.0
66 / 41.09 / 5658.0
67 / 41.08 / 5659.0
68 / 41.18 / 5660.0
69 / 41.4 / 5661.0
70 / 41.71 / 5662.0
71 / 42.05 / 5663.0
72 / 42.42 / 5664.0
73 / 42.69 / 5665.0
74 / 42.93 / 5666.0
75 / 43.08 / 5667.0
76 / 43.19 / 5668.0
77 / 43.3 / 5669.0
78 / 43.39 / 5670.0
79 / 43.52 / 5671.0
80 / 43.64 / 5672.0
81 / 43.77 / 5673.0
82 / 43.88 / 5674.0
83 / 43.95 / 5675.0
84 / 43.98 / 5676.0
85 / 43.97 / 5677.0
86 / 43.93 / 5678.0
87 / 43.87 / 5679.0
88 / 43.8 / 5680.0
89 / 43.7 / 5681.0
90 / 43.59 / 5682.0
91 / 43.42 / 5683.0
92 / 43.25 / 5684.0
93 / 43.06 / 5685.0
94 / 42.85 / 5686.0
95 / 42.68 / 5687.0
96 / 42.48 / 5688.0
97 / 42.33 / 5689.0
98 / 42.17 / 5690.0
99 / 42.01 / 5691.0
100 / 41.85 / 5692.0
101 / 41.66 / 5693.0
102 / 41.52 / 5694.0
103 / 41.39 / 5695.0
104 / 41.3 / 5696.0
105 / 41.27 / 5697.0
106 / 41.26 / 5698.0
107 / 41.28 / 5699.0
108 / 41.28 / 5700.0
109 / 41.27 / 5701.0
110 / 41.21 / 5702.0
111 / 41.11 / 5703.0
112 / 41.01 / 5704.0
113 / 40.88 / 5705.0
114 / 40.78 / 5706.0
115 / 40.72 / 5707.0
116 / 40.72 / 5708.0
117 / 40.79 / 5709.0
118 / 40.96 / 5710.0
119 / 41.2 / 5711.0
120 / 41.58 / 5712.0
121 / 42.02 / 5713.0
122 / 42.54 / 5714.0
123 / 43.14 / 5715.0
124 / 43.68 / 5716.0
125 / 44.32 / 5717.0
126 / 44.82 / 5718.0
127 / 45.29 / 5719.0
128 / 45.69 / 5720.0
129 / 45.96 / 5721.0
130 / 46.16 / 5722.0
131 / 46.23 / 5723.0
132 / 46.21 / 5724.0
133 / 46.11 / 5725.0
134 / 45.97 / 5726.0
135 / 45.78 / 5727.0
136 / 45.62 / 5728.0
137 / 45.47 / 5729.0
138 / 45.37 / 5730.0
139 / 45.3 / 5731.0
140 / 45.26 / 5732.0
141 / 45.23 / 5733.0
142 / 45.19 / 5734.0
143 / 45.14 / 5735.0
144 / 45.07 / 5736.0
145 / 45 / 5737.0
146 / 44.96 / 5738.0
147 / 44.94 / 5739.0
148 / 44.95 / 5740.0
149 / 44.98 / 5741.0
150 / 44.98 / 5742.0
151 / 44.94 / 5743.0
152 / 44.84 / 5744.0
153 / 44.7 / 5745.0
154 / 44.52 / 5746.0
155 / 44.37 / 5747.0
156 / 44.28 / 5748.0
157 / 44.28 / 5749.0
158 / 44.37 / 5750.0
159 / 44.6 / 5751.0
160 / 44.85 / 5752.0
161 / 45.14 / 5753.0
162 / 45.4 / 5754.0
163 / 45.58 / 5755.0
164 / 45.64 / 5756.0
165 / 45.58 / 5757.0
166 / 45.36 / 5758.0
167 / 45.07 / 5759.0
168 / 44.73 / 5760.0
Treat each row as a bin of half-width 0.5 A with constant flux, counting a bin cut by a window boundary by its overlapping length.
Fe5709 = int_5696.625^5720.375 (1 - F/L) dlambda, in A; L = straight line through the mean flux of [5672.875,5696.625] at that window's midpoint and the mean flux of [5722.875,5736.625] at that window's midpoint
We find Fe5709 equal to 1.2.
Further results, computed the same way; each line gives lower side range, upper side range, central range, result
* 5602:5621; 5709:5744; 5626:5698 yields 0.8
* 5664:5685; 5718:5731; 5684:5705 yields 1.2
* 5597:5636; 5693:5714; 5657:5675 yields -0.7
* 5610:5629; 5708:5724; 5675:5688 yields -0.3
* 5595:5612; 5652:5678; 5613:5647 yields 0.9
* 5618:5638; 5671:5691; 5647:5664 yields 0.4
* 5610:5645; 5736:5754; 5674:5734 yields 0.3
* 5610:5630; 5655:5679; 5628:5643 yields 0.0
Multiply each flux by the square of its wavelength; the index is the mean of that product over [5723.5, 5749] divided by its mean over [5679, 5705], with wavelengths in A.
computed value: 1.1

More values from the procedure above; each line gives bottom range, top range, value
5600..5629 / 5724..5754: 1.16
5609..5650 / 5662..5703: 1.07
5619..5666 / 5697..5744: 1.10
